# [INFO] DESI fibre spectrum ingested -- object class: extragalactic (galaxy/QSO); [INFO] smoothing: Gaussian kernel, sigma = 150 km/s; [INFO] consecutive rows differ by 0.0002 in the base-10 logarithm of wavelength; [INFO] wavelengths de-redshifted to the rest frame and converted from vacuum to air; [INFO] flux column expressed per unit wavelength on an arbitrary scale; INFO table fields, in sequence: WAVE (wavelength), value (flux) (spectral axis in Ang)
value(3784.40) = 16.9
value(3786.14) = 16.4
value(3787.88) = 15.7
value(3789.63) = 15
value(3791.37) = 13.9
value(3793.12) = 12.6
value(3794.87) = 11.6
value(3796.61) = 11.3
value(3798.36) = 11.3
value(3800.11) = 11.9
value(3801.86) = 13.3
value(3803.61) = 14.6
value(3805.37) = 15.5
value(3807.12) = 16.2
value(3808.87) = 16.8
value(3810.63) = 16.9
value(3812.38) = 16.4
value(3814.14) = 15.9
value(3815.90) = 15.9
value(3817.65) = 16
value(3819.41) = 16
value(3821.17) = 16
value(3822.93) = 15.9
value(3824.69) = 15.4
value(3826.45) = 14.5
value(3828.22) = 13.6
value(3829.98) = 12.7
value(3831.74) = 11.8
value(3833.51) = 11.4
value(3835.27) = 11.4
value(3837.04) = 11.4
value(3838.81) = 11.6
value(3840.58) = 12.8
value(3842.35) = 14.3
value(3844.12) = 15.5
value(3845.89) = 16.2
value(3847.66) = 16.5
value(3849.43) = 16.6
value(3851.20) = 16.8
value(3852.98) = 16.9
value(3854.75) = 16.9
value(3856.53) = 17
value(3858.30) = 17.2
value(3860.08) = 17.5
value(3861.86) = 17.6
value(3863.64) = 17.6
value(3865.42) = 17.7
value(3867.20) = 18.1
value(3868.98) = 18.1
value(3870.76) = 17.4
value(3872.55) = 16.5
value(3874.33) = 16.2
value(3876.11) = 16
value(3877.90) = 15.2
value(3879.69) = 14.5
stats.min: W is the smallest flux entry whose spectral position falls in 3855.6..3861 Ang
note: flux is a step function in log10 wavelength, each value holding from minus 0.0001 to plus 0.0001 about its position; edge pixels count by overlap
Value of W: 17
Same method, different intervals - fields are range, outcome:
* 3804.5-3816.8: 15.5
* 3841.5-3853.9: 14.3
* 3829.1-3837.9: 11.4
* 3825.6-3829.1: 13.6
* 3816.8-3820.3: 16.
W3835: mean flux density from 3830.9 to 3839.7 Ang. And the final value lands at 11.5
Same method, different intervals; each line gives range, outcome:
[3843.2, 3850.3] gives 16.2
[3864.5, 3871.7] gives 17.8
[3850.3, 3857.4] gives 16.9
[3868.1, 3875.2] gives 17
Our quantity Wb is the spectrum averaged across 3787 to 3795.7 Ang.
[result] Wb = 13.8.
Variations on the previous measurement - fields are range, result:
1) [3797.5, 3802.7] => 12.2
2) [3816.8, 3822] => 16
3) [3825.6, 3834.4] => 12.8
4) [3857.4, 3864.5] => 17.5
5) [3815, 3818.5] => 16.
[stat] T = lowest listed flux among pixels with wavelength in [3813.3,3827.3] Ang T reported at 14.5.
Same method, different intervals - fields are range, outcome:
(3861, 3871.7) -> 17.4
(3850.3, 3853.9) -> 16.8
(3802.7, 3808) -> 14.6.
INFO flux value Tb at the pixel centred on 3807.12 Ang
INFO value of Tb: 16.2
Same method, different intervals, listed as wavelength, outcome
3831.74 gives 11.8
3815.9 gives 15.9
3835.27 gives 11.4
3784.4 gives 16.9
